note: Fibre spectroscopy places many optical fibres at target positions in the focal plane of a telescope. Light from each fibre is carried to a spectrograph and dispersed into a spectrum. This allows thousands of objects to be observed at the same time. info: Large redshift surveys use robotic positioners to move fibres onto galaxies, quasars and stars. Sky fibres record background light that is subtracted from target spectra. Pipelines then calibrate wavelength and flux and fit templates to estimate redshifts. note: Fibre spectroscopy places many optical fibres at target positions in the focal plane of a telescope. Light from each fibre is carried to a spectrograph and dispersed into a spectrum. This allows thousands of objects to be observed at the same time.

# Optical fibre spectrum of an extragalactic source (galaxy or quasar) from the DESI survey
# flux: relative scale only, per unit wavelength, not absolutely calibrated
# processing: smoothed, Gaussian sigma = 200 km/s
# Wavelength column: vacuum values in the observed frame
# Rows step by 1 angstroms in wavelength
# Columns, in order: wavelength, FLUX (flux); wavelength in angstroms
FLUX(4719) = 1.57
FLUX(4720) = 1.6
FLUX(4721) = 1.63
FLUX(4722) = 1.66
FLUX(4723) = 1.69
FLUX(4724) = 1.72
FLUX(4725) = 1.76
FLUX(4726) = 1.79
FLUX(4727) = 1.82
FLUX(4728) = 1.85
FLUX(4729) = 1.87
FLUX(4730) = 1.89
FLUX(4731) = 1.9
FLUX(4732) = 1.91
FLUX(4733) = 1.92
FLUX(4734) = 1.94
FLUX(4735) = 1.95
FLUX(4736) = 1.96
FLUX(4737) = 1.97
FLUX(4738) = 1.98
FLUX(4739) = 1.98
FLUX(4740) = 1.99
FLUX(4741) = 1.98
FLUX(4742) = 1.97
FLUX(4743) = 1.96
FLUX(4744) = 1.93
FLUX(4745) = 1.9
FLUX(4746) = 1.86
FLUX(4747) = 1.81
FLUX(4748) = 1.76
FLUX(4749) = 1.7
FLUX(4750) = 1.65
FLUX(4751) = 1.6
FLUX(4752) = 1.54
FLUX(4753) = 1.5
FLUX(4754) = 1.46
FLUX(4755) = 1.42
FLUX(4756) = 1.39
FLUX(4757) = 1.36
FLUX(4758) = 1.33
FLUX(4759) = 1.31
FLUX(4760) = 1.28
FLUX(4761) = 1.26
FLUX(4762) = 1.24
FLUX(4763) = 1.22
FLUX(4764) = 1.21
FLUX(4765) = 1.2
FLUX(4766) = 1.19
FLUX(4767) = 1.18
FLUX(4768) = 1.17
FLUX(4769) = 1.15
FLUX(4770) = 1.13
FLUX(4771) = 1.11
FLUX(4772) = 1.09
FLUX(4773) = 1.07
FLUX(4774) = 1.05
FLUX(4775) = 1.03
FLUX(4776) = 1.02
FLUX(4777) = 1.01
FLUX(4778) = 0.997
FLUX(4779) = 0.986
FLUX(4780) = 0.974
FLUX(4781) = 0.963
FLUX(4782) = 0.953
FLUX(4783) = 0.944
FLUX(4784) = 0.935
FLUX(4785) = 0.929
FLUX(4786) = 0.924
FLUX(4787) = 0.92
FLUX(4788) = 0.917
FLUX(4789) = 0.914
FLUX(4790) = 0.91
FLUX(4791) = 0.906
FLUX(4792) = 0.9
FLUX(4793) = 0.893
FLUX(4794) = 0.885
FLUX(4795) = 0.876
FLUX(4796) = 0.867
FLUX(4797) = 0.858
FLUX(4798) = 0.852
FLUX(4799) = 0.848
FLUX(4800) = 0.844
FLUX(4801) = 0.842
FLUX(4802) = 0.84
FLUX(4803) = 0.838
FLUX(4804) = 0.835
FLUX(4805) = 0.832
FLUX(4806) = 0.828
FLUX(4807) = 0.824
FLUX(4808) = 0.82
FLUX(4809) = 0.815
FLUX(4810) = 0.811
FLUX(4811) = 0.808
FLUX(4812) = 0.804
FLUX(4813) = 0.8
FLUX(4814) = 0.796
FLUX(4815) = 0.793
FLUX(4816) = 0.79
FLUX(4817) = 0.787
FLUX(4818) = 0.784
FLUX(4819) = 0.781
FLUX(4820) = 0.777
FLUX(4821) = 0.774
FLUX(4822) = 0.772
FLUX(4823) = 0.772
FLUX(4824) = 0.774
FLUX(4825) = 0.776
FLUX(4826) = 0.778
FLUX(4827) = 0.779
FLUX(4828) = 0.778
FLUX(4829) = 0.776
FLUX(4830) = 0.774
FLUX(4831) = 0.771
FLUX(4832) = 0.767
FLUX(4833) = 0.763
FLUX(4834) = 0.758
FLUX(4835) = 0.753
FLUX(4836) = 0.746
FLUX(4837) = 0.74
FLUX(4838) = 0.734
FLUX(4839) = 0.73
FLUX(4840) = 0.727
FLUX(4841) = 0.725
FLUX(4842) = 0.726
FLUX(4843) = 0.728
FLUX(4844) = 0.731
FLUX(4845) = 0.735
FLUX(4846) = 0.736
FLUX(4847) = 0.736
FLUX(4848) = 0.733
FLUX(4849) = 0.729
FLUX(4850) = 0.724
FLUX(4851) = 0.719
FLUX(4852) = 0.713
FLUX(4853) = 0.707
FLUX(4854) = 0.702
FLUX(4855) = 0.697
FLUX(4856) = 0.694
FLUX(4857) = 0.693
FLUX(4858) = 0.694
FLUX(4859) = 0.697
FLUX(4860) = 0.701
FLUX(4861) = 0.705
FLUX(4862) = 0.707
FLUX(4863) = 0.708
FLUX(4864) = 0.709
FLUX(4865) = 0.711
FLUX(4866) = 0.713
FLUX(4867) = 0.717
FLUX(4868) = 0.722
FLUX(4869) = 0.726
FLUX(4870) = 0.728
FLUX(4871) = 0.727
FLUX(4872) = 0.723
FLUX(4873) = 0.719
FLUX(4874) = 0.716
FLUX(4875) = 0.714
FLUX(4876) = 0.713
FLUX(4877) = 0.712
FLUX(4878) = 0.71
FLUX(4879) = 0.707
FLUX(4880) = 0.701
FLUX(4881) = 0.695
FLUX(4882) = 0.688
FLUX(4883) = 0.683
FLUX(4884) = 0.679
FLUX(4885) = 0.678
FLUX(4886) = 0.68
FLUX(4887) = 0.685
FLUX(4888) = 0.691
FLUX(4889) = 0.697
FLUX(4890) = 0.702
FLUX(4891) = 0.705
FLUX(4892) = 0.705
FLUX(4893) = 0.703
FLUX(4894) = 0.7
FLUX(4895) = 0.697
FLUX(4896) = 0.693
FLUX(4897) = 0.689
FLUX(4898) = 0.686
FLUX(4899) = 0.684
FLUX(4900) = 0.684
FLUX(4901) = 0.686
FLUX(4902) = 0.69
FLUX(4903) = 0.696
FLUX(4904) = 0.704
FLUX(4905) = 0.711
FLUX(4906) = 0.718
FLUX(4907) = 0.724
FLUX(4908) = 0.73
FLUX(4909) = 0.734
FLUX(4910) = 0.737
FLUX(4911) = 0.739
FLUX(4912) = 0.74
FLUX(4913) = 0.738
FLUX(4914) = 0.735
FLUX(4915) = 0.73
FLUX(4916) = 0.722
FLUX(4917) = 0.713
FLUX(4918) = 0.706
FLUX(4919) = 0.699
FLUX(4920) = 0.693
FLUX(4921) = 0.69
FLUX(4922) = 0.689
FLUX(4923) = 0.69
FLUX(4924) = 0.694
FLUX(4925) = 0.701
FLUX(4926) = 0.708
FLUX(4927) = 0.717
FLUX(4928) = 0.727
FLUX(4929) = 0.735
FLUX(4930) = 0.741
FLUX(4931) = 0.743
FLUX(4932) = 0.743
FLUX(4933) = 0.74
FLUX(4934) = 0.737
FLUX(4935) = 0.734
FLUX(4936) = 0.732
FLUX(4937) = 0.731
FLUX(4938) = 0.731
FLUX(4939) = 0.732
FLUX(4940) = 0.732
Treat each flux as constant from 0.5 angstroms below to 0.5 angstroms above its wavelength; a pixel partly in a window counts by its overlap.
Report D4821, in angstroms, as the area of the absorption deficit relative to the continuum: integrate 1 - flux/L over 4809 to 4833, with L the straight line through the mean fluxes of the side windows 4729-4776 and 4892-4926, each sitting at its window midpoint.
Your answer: 8.1 angstroms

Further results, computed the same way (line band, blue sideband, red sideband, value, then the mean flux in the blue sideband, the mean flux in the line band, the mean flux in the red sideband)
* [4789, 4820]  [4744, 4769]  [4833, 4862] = 6.6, 1.44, 0.836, 0.722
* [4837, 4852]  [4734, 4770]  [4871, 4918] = 4.2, 1.58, 0.729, 0.706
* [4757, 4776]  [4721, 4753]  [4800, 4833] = 3.6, 1.84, 1.18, 0.797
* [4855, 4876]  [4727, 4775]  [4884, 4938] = 5.4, 1.57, 0.711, 0.711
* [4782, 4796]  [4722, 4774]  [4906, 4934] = 4.8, 1.6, 0.912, 0.721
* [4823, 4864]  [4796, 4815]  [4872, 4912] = 2.1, 0.828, 0.734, 0.703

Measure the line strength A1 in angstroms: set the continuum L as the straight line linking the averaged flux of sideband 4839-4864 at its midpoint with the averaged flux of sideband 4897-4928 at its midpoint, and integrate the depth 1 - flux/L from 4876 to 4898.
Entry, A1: 0.5 angstroms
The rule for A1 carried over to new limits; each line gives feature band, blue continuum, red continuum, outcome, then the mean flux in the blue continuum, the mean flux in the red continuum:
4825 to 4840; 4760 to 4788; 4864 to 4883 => 1.7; 1.07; 0.713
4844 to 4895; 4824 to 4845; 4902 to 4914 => 2.2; 0.753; 0.724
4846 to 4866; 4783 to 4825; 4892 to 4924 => 1.7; 0.841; 0.708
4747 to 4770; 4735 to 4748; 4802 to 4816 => 4.0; 1.93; 0.816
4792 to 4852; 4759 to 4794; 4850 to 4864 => 4.6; 1.05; 0.704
